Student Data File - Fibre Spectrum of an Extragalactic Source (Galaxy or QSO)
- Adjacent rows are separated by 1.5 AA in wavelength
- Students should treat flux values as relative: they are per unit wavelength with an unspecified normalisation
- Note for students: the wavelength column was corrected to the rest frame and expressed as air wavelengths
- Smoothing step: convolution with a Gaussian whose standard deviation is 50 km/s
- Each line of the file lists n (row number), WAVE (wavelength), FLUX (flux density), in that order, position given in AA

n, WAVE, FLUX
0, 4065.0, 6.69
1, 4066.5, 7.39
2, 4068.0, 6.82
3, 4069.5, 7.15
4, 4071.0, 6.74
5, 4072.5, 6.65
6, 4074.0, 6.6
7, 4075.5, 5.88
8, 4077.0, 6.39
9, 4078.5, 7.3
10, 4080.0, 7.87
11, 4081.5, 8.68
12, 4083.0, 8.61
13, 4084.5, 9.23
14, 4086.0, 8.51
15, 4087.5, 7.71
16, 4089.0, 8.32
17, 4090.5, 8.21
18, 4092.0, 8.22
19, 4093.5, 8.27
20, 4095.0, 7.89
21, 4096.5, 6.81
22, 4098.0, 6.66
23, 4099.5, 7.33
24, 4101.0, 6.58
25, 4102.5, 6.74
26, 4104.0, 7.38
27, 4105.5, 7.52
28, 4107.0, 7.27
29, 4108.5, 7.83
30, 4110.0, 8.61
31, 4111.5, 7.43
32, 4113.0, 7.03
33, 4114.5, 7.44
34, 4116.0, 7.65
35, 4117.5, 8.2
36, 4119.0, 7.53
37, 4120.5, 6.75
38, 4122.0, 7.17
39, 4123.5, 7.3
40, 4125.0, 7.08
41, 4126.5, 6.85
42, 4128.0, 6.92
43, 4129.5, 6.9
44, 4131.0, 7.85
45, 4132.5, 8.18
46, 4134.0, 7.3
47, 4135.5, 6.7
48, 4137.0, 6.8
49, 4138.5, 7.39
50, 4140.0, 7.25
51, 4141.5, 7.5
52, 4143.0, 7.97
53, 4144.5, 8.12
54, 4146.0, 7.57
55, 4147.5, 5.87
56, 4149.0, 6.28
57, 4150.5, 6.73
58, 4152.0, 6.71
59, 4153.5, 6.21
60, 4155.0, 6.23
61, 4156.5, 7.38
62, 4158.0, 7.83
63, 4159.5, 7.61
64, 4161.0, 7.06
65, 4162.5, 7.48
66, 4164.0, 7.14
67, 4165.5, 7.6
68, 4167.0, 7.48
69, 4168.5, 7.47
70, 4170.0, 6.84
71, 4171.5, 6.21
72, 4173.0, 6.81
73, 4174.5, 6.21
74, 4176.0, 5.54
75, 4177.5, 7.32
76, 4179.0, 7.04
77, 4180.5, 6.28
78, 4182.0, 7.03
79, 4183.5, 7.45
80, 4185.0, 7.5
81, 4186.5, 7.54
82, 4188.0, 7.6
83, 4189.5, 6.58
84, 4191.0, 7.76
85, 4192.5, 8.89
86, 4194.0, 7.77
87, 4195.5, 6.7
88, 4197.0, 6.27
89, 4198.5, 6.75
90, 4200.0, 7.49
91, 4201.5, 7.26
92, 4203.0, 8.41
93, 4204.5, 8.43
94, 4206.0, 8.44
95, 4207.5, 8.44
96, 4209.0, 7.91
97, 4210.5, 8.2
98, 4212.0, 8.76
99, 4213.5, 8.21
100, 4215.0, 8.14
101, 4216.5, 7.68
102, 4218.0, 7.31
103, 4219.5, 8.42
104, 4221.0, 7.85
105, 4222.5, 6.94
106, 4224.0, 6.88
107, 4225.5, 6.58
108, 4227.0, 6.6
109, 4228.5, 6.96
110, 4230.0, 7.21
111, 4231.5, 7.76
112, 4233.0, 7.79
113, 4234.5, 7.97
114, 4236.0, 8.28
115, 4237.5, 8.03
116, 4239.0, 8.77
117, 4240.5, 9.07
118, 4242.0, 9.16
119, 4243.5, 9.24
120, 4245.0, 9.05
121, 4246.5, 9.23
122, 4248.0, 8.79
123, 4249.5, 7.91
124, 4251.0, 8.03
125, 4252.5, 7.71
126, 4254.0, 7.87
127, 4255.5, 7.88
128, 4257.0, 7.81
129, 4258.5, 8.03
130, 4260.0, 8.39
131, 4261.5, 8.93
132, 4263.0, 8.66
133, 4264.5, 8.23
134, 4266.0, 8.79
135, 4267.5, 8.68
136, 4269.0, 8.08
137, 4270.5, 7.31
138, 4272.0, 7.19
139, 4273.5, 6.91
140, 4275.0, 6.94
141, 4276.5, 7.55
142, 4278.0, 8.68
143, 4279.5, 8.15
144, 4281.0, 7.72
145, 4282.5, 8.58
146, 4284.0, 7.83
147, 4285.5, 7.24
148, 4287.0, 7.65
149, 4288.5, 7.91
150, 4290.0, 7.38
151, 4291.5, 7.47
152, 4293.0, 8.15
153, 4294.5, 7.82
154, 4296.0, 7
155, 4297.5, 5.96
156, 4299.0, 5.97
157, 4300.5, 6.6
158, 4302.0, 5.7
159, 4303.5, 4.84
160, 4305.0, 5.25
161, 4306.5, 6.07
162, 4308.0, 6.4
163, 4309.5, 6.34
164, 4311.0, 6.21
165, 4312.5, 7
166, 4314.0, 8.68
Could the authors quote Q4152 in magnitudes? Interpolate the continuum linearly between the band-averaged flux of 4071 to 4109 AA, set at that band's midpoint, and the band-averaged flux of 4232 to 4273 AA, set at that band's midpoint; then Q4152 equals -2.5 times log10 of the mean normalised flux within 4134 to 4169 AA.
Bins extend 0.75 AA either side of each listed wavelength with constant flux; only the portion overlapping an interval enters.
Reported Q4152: 0.10 mag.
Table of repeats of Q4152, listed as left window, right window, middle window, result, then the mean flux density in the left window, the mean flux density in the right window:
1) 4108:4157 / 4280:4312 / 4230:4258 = -0.19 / 7.23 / 6.87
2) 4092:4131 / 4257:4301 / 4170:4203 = 0.07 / 7.35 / 7.73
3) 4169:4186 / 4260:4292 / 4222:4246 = -0.07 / 6.77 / 7.91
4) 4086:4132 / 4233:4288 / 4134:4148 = 0.05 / 7.47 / 8.17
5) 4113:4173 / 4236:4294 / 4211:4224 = -0.01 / 7.19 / 8.13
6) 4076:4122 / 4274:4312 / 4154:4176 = 0.06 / 7.65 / 7.02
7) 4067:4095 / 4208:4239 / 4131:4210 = 0.06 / 7.63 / 7.71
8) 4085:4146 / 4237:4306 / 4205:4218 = -0.07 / 7.49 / 7.78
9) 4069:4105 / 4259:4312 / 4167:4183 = 0.11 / 7.49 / 7.33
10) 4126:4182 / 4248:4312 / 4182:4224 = -0.07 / 7.04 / 7.44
